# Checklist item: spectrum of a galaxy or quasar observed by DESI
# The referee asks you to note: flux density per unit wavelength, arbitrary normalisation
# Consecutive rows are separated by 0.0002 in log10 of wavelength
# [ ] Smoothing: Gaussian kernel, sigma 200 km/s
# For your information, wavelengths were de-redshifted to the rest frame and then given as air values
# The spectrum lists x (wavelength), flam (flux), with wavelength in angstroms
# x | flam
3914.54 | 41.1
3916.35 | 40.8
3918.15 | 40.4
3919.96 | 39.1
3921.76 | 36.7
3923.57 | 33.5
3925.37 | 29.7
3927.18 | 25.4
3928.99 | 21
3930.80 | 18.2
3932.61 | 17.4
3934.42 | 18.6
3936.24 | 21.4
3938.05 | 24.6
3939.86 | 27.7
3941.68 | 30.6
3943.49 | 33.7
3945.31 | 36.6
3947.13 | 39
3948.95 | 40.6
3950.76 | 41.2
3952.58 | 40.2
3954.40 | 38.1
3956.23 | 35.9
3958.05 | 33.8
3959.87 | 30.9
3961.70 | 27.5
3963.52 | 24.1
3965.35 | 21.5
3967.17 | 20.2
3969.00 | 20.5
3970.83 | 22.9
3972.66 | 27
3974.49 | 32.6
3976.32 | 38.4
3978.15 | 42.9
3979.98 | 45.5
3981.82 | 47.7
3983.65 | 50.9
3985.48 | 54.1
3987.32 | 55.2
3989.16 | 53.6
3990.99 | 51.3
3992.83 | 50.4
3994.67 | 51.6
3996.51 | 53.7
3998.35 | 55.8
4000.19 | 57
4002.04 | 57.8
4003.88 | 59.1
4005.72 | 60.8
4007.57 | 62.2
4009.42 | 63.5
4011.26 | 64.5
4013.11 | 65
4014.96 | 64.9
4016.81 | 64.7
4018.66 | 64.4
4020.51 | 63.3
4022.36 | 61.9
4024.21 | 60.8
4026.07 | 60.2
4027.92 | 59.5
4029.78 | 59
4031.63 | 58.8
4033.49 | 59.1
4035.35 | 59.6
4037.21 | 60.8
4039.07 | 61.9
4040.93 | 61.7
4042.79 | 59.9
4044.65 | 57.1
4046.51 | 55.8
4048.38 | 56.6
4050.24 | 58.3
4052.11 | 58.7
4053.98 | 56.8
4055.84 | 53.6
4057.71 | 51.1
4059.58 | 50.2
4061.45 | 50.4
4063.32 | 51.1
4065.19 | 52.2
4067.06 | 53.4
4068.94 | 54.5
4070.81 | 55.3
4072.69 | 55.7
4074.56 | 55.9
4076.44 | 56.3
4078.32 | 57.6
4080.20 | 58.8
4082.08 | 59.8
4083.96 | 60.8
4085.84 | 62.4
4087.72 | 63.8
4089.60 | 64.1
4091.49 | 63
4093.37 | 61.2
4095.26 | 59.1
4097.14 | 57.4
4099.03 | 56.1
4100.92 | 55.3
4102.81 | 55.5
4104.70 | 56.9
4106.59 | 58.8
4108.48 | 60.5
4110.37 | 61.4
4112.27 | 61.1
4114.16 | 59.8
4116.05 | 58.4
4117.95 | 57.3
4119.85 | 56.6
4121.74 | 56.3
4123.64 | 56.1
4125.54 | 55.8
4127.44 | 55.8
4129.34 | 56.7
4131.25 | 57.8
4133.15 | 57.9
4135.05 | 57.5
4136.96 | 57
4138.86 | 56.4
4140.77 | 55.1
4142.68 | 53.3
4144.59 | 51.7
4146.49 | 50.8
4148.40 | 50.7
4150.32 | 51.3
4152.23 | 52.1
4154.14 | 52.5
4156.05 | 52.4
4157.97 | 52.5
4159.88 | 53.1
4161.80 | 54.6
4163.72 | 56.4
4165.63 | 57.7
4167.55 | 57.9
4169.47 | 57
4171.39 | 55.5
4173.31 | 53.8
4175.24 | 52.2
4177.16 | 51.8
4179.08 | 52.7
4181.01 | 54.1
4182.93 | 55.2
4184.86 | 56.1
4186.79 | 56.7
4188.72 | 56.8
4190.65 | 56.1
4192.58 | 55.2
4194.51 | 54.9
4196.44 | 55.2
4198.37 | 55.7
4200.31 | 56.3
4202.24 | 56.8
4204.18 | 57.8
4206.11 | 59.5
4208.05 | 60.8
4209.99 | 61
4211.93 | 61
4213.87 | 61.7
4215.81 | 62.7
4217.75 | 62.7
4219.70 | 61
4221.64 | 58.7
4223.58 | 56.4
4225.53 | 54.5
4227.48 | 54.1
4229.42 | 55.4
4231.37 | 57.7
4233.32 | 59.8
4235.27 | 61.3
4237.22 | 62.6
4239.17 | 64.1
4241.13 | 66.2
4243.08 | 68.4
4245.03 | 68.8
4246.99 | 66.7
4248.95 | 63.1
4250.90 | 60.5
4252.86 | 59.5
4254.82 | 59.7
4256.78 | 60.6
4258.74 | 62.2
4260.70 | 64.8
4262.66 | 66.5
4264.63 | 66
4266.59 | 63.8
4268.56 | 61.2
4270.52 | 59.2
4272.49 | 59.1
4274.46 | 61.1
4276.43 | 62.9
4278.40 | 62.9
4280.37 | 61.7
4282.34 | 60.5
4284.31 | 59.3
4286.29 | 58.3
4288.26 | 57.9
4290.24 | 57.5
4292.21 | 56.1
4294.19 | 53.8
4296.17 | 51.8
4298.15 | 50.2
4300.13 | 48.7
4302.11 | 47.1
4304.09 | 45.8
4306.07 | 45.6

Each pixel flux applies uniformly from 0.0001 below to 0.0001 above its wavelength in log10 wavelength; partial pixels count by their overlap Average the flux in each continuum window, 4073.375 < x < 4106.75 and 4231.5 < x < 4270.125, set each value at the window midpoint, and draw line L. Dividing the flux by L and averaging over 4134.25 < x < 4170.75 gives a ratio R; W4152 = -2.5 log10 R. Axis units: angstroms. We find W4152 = 0.12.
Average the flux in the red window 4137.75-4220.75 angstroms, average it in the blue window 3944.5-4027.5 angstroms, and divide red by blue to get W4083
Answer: 1.18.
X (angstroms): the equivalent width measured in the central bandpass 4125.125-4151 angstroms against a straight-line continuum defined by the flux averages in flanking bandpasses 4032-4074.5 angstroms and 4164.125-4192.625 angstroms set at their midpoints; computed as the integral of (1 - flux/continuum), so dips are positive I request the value 0.32 angstroms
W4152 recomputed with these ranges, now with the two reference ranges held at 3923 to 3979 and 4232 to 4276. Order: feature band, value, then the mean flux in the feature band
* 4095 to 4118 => -0.242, 58.3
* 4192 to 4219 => -0.021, 58.7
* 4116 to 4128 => -0.169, 56.5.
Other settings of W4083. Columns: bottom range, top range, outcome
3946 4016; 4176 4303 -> 1.31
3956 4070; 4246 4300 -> 1.17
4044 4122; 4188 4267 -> 1.05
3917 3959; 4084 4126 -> 1.87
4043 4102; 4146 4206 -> 0.96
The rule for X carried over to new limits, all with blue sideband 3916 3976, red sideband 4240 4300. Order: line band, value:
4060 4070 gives -2.6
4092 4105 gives -3.8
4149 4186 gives -2.2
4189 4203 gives -0.5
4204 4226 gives -1.8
